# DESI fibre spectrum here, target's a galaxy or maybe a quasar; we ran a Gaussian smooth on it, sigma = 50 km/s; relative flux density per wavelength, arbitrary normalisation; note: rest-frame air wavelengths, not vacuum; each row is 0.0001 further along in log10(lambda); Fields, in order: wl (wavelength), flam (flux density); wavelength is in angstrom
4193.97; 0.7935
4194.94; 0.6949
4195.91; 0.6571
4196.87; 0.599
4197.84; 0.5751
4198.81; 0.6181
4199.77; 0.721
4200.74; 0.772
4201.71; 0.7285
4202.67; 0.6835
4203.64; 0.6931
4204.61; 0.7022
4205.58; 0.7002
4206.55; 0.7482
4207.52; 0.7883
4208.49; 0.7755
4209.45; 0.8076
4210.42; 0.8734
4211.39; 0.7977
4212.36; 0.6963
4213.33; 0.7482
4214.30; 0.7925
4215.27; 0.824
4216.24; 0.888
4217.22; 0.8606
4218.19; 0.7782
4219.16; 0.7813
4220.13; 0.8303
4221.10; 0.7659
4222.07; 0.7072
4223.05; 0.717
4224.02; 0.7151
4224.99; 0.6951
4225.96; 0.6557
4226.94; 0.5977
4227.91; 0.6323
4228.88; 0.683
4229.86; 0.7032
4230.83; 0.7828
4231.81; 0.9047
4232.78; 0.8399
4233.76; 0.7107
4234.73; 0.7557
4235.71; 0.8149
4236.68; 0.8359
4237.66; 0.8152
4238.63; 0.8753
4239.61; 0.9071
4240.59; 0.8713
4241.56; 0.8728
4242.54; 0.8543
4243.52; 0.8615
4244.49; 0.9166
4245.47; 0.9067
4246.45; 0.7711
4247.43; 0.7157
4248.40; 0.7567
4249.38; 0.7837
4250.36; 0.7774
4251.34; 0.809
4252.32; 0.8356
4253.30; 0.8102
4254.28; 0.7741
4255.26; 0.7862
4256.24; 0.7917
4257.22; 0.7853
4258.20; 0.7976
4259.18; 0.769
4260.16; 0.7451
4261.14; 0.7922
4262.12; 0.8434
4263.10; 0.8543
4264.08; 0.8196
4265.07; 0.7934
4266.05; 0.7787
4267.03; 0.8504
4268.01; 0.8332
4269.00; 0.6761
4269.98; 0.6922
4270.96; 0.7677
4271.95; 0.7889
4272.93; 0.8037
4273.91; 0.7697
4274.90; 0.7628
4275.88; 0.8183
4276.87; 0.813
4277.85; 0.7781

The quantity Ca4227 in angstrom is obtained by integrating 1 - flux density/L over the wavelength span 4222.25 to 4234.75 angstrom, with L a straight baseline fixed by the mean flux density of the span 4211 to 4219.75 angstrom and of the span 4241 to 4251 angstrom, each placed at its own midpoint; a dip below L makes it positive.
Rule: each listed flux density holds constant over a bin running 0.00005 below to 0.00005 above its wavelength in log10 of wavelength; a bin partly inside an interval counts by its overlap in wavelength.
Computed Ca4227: 1.3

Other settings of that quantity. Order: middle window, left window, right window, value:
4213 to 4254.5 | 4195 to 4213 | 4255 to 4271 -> -2.0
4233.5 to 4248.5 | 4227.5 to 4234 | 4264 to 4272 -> -1.4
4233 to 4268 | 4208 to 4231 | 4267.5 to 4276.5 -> -2.3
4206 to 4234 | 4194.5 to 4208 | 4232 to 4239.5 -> -0.2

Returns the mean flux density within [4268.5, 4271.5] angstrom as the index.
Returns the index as 0.711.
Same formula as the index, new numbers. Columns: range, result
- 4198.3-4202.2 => 0.71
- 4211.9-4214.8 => 0.747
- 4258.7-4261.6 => 0.769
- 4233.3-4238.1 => 0.787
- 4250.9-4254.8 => 0.807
